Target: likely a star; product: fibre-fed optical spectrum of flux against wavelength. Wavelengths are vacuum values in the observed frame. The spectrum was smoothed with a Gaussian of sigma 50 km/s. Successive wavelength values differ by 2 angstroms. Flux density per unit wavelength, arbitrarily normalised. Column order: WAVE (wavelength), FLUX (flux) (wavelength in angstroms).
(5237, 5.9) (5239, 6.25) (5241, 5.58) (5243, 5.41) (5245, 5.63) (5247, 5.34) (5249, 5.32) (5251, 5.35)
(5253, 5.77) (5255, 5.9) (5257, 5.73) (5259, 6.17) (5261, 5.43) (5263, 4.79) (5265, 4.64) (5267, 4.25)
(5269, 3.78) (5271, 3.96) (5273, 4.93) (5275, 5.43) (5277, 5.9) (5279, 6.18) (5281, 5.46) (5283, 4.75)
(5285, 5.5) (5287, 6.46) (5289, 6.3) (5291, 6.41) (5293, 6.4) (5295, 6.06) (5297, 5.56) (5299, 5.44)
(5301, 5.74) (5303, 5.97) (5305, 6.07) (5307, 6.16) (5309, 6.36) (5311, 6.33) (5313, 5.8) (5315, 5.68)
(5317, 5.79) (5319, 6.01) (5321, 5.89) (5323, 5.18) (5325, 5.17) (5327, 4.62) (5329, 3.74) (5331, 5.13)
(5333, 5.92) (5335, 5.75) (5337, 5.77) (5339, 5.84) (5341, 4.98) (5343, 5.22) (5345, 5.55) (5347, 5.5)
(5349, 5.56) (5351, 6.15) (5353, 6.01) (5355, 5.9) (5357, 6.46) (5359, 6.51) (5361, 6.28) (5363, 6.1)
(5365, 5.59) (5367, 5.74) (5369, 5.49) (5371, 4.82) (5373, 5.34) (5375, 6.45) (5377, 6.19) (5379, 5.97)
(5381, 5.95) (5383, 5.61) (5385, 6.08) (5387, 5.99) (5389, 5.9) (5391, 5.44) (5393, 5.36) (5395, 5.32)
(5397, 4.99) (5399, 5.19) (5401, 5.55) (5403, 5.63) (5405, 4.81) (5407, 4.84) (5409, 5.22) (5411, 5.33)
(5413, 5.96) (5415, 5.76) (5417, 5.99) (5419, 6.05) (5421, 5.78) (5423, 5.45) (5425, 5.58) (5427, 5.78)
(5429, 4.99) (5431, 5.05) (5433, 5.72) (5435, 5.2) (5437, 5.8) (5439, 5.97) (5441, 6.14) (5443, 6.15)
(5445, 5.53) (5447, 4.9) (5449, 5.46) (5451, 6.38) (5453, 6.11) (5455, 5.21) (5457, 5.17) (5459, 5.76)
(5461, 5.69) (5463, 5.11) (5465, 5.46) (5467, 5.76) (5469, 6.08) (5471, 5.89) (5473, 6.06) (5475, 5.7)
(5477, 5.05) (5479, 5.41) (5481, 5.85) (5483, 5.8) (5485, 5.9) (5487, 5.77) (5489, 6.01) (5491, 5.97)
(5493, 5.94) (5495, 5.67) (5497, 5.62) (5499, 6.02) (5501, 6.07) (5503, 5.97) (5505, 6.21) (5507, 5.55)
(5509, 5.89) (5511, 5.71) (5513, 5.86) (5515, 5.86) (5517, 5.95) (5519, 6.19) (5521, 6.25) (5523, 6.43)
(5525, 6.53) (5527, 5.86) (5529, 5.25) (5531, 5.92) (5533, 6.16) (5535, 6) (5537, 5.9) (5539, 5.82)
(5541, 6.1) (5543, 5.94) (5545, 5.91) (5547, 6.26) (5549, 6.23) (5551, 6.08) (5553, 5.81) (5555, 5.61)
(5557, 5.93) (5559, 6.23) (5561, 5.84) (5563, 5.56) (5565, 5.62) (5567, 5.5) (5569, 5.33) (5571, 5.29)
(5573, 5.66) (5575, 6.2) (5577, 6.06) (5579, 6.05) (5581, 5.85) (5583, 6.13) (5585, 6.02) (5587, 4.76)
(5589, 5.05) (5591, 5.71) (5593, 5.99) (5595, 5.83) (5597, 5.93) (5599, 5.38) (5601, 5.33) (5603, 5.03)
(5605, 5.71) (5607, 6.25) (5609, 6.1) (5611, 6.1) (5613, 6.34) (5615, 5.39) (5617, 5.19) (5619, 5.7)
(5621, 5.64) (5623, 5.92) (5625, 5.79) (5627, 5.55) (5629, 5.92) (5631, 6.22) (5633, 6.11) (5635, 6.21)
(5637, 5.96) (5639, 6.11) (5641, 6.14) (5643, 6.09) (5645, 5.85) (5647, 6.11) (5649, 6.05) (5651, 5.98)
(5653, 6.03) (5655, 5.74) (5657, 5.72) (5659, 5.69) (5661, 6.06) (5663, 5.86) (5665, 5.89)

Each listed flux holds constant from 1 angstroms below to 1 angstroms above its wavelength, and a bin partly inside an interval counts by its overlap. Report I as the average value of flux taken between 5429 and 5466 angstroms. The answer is 5.58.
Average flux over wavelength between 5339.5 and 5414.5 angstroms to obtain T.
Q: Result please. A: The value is 5.65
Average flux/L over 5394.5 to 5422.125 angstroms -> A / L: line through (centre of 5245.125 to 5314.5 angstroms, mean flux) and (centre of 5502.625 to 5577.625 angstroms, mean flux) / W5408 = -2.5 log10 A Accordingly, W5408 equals 0.05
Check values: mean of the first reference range 5.58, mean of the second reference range 5.91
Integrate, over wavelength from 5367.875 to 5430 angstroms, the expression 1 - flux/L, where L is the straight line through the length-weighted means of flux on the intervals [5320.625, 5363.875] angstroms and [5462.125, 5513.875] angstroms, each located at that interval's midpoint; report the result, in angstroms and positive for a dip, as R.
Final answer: 1.03 angstroms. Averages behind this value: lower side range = 5.6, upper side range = 5.78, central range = 5.57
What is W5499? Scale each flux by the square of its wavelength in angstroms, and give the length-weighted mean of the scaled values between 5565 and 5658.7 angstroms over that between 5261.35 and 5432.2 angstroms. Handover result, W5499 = 1.14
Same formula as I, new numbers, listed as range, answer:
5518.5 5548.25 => 6.03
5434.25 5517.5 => 5.75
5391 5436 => 5.43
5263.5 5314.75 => 5.59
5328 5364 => 5.69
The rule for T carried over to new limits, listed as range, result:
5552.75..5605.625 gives 5.68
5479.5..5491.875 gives 5.86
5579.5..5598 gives 5.71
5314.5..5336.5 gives 5.35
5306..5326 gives 5.84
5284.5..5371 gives 5.76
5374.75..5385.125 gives 6.01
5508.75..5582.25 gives 5.91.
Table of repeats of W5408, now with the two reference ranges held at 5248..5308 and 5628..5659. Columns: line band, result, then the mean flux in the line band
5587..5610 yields 0.060 mag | 5.63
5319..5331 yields 0.115 mag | 5.03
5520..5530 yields -0.039 mag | 6.06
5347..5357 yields -0.056 mag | 5.92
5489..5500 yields -0.009 mag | 5.86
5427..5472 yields 0.025 mag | 5.62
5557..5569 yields 0.032 mag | 5.73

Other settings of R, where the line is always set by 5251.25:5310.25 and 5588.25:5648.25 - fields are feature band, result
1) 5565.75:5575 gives 0.41 angstroms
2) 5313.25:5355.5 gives 0.88 angstroms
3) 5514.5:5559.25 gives -1.89 angstroms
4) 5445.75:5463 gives 0.44 angstroms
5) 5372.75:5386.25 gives -0.79 angstroms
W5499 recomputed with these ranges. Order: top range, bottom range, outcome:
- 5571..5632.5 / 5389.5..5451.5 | 1.11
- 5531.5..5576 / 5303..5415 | 1.12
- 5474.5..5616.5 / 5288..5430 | 1.10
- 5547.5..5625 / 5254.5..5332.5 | 1.16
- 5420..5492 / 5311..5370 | 1.05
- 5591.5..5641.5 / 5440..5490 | 1.08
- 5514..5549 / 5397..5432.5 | 1.15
